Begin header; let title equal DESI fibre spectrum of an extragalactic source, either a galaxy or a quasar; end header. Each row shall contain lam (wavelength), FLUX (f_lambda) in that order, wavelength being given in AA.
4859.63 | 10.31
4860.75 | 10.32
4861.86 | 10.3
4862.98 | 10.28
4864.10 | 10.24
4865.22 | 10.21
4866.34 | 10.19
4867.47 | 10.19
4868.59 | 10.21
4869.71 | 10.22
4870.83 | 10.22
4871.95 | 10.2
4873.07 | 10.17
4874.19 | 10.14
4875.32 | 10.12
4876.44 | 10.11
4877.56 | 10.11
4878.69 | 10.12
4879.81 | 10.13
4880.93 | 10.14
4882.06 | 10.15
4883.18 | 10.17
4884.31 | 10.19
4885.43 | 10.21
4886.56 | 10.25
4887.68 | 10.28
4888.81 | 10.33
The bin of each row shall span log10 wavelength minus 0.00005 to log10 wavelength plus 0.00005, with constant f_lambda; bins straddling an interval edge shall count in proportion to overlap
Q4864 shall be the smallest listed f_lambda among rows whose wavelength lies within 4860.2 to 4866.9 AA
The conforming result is 10.19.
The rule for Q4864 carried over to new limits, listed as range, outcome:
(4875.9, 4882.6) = 10.11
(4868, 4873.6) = 10.17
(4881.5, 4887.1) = 10.15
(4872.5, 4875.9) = 10.12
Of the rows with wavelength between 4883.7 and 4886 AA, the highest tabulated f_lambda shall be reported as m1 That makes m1 10.21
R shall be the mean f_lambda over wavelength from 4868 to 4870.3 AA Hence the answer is 10.2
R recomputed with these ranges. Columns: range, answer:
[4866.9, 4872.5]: 10.2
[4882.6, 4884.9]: 10.2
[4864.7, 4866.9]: 10.2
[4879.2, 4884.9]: 10.2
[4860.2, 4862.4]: 10.4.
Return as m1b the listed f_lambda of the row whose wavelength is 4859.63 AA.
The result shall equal 10.31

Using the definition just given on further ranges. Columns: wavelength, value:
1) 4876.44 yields 10.11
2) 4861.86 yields 10.3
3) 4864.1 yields 10.24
